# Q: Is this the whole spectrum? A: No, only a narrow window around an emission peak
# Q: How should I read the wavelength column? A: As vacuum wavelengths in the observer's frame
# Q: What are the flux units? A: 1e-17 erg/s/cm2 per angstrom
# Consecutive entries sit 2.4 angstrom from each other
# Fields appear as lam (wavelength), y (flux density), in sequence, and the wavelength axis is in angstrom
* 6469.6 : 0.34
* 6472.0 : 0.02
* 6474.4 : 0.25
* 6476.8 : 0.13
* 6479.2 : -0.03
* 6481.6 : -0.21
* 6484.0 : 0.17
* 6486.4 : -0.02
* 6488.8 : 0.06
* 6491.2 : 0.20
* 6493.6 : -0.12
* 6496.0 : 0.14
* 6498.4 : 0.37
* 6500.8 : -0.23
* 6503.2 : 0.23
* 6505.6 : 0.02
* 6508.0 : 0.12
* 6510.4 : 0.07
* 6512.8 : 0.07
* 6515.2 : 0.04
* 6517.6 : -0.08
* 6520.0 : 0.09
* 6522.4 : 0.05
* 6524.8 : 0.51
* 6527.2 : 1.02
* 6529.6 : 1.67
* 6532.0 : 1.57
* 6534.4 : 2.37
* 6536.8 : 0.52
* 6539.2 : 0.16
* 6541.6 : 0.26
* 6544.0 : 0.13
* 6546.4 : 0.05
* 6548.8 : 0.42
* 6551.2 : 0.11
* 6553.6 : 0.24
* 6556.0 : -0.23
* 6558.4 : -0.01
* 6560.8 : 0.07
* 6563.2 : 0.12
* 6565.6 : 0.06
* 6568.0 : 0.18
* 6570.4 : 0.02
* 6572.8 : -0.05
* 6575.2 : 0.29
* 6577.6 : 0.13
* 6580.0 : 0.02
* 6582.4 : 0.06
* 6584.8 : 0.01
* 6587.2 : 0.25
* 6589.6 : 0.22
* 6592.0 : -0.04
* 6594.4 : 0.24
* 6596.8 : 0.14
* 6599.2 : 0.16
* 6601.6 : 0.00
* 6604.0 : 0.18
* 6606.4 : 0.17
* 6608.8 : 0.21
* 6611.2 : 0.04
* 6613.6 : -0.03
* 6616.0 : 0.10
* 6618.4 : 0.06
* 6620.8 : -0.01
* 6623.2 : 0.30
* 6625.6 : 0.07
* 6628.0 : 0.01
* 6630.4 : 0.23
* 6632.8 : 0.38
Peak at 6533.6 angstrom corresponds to [O II] 3727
